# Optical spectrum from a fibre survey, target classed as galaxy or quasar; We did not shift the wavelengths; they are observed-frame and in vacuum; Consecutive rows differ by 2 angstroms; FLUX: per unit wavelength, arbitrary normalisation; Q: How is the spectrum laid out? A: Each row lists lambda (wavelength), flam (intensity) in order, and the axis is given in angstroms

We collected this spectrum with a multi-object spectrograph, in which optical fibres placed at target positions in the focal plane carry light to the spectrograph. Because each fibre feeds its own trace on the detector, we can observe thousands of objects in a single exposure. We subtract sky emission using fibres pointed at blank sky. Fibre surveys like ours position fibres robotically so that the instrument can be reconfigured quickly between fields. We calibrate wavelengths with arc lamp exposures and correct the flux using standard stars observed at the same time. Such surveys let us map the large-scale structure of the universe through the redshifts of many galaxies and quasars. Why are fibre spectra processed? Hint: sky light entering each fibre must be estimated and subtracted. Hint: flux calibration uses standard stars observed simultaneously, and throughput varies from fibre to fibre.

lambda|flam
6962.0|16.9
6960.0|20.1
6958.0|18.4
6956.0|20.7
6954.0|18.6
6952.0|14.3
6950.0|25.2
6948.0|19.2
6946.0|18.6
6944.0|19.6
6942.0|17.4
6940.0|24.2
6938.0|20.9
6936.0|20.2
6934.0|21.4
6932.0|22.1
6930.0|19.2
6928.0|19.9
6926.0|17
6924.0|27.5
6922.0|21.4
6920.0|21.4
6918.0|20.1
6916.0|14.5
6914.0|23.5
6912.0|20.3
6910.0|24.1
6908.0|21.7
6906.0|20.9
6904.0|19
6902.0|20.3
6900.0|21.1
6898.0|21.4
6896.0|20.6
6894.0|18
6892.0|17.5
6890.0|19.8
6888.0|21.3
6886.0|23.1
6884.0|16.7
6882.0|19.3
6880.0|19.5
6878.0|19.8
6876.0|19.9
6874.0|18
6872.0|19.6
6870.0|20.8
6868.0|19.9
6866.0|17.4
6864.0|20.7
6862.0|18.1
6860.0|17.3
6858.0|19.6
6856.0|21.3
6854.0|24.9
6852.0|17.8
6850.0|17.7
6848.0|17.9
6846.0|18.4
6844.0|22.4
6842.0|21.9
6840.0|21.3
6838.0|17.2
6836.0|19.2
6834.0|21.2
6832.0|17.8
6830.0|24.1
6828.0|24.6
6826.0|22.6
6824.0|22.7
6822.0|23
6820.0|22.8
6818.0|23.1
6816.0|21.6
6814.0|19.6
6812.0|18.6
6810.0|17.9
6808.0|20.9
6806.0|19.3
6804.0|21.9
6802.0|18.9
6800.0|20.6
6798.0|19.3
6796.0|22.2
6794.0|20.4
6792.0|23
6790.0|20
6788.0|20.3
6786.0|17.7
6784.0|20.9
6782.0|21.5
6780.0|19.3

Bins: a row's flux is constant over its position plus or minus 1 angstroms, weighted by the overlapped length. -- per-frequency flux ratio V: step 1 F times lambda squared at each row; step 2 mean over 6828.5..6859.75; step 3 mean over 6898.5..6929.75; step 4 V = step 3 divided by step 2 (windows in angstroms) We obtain 1.1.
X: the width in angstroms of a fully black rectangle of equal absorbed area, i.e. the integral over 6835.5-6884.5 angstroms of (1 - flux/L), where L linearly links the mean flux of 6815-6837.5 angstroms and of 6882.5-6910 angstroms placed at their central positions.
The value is 3.8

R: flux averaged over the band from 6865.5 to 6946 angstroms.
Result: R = 20.3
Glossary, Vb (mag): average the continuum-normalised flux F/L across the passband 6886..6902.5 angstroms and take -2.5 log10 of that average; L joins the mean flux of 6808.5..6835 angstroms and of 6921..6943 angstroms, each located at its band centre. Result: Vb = 0.05 mag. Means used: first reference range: 21.5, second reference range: 21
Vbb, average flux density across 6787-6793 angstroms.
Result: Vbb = 21.1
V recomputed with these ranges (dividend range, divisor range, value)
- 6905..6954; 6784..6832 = 1.01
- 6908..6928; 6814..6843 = 1.00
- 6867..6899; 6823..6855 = 0.96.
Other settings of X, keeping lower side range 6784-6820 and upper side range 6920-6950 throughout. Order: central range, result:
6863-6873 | 0.44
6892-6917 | 0.45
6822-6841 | -0.74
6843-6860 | 0.58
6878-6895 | 1.01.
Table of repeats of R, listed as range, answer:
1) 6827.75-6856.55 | 20.4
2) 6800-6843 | 21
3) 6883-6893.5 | 19.6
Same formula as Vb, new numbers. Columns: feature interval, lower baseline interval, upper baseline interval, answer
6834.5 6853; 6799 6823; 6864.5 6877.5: 0.03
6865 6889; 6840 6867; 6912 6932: 0.02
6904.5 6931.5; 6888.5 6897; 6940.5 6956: -0.09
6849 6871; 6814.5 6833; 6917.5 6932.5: 0.12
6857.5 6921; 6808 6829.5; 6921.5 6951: 0.07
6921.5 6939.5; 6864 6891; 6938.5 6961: -0.08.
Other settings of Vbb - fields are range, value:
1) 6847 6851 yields 17.8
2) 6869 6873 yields 20.2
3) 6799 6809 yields 20.3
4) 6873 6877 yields 18.9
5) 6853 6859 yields 21.9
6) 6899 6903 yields 20.7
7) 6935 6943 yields 20.7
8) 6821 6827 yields 22.8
